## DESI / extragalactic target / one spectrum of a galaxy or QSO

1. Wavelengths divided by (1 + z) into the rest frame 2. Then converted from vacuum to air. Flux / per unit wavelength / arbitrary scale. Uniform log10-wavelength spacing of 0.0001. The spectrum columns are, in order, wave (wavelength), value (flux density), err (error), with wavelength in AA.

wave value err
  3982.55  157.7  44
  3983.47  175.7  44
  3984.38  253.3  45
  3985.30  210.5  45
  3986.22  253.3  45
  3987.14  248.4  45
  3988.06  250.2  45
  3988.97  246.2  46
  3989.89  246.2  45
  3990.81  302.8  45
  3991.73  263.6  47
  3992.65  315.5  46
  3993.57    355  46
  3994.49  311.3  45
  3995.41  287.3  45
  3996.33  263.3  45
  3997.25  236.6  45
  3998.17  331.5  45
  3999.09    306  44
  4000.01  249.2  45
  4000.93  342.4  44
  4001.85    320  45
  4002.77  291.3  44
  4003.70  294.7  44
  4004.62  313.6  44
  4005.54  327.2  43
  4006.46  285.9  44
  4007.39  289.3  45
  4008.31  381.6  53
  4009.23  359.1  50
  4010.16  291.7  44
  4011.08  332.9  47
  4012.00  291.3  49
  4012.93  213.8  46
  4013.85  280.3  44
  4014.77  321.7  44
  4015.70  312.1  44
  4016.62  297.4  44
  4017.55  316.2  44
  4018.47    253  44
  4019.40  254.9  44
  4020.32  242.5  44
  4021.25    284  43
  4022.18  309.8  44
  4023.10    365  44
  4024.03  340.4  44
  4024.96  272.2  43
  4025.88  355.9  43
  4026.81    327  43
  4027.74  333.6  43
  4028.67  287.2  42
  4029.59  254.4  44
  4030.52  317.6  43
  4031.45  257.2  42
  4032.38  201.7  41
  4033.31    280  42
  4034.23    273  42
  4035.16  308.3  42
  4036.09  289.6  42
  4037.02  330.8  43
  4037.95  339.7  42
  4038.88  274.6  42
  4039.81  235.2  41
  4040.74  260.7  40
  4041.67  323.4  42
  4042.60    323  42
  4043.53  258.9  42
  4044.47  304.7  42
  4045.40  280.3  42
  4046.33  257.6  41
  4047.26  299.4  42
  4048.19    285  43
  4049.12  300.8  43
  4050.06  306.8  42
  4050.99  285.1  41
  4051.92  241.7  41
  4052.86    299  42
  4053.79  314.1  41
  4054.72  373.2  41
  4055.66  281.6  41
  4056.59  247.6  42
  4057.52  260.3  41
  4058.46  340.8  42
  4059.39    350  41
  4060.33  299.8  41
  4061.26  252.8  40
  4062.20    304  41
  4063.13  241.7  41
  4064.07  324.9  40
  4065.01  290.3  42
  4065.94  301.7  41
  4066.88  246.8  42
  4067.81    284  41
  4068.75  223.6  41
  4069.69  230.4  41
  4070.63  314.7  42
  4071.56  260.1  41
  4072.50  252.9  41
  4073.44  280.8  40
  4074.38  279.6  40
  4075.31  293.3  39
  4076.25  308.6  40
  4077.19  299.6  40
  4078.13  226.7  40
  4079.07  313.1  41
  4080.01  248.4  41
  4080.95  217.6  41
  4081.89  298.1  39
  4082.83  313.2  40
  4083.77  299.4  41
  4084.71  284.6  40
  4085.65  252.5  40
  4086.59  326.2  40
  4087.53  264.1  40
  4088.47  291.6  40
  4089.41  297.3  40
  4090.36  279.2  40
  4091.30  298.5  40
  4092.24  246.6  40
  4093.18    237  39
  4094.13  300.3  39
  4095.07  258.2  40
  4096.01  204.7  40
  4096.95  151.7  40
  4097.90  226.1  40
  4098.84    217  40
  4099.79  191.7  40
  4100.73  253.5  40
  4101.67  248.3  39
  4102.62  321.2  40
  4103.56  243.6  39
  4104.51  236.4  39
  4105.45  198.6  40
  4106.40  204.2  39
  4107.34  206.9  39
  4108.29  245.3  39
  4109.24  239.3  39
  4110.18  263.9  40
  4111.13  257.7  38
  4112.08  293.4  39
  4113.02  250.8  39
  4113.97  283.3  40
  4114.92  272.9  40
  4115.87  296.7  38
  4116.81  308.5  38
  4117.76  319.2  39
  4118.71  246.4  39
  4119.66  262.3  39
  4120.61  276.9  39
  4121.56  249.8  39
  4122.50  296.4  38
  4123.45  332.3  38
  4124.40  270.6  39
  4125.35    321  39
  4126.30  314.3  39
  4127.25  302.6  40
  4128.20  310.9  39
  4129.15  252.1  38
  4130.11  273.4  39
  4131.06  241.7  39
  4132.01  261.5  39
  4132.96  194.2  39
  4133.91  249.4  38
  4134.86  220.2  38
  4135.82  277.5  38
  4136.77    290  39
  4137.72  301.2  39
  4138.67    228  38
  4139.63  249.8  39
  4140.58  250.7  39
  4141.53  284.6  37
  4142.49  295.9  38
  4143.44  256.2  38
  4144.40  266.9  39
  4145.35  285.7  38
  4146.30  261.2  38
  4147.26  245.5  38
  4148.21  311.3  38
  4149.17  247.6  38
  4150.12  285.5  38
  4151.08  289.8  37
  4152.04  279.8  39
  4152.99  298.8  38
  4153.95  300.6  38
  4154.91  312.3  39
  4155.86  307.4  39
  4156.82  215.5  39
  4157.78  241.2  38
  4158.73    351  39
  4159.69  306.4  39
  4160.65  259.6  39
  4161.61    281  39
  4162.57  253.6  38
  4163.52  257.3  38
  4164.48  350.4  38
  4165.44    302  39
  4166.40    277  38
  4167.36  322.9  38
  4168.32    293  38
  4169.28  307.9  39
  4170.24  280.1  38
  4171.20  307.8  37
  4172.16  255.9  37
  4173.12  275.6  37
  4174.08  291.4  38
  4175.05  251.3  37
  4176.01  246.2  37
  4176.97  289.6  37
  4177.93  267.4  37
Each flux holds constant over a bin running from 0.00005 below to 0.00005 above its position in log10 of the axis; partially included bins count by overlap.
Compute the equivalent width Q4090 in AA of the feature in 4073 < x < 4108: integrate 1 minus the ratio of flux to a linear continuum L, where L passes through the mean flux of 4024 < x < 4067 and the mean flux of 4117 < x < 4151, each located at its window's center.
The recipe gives 2.8 AA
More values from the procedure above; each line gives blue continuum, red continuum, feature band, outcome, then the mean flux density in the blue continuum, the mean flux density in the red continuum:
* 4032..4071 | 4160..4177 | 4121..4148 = 1.3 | 287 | 283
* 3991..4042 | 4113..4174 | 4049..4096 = 1.2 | 297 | 280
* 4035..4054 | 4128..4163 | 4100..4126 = 1.0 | 291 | 271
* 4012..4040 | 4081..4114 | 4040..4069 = -1.2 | 292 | 256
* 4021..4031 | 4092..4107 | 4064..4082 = -0.7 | 314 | 233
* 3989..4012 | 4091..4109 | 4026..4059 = -2.0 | 303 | 236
